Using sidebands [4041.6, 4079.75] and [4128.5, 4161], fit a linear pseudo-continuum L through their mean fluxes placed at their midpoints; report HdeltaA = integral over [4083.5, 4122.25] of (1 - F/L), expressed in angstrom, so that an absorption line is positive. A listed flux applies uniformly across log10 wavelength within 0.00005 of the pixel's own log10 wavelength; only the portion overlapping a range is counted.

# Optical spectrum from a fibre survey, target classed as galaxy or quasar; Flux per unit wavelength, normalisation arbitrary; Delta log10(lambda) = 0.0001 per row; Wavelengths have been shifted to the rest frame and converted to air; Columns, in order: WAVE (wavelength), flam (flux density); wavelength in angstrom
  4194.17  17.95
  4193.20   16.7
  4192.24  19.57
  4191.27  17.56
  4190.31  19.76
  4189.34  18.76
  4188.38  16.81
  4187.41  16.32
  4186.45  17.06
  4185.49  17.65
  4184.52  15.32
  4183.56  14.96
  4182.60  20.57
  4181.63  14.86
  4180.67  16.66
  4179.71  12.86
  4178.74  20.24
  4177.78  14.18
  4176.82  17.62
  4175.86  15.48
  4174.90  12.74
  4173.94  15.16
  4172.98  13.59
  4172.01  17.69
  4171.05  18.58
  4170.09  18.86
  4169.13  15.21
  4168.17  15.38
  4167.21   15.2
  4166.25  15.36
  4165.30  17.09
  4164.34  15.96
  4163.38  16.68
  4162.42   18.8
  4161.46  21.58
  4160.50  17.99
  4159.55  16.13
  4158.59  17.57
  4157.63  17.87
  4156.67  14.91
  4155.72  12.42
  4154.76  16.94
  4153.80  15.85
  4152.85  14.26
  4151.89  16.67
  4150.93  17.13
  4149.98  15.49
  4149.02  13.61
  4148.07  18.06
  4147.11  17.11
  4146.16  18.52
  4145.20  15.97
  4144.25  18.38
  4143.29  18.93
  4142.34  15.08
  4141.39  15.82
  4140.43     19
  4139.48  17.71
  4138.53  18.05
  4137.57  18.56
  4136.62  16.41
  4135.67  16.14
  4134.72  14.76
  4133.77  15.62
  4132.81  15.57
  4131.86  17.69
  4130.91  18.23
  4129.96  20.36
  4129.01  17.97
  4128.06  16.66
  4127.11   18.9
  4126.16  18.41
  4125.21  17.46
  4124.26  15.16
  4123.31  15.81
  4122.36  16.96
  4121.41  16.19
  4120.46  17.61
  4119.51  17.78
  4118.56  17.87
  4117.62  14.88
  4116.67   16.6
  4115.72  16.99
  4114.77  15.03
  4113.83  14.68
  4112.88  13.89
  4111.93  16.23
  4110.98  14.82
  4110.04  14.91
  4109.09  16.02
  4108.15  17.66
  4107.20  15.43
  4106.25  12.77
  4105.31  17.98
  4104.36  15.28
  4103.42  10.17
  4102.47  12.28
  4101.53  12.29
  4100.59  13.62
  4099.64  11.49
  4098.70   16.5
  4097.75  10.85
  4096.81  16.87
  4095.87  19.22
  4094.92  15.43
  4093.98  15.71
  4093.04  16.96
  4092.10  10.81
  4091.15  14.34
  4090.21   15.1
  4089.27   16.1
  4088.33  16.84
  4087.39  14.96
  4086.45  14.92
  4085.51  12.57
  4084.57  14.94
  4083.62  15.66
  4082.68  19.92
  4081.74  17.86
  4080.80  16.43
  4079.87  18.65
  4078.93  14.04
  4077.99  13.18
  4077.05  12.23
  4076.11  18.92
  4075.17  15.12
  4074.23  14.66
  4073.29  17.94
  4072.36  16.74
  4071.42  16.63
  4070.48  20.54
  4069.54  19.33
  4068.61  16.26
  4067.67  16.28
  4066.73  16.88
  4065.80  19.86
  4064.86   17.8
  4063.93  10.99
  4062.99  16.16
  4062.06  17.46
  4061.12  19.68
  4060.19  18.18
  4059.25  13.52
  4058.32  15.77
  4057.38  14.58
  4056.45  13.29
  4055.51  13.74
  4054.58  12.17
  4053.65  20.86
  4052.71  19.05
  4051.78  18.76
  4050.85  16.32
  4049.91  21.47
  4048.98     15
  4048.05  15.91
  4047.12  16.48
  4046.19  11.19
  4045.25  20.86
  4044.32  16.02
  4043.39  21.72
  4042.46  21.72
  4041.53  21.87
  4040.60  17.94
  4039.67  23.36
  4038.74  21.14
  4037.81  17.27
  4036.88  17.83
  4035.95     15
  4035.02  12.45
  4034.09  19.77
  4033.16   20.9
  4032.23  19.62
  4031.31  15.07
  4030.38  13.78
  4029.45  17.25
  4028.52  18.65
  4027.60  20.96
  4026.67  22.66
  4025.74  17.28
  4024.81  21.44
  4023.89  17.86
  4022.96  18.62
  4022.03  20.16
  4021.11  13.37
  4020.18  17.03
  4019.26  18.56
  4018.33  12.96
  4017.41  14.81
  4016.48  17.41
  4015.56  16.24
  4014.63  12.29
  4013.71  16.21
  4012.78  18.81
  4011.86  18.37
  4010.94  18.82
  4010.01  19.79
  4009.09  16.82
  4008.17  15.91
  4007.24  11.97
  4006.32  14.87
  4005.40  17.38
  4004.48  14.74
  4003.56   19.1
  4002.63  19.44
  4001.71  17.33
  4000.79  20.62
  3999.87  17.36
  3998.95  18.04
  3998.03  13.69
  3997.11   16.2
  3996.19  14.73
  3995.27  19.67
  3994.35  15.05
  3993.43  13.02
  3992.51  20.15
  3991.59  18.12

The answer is 3.8 angstrom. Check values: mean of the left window 16.8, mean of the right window 16.8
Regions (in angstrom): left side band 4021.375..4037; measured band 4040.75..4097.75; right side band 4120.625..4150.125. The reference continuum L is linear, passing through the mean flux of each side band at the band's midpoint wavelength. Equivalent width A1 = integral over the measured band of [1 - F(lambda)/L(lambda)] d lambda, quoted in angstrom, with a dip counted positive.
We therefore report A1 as 4.0 angstrom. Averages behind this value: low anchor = 18.1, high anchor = 17.1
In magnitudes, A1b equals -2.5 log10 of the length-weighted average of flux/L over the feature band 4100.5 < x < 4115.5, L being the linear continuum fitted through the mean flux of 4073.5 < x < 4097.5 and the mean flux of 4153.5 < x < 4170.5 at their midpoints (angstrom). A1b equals 0.09 mag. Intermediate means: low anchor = 15.6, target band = 14.6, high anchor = 16.7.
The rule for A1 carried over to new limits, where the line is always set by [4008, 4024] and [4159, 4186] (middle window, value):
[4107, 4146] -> -0.3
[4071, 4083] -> 0.3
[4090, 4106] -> 2.2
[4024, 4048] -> -2.3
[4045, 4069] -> 0.5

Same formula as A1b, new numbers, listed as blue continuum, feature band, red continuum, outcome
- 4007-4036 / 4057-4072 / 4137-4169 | 0.02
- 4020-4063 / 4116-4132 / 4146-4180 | -0.03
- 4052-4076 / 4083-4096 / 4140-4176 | 0.09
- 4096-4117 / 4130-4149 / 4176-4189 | -0.11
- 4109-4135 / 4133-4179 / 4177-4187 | 0.00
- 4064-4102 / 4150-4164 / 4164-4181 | -0.05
